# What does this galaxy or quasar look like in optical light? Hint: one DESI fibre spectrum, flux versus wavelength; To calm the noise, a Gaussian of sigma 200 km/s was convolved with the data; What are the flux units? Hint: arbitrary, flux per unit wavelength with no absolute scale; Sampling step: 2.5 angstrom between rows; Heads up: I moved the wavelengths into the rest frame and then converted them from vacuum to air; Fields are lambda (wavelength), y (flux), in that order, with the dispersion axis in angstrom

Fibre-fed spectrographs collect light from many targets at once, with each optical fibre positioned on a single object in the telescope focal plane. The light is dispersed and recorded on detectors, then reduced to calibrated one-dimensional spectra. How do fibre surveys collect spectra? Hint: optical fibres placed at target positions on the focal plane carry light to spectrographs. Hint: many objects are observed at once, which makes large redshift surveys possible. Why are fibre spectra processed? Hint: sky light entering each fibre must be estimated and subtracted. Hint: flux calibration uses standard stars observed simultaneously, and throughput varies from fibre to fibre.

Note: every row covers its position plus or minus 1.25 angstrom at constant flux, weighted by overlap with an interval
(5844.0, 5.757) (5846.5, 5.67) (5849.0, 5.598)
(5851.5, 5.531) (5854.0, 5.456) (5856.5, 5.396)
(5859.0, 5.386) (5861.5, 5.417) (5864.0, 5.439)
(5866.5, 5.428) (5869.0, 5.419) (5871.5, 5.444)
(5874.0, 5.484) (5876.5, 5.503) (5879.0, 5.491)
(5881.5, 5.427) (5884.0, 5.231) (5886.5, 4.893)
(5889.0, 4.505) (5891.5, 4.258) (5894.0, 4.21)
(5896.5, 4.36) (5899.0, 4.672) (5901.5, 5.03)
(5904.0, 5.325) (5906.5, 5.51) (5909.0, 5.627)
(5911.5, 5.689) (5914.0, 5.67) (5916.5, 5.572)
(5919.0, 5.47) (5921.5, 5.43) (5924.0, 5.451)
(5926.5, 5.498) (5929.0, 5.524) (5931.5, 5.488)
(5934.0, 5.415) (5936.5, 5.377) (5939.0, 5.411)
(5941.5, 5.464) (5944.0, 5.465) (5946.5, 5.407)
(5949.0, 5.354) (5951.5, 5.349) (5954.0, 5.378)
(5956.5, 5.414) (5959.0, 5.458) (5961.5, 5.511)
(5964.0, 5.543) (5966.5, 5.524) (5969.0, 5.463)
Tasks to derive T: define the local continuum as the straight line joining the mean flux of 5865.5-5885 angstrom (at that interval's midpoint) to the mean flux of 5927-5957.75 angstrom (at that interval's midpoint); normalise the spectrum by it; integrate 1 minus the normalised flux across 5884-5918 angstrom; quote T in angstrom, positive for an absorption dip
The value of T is 2.5 angstrom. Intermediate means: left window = 5.43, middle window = 5.04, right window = 5.42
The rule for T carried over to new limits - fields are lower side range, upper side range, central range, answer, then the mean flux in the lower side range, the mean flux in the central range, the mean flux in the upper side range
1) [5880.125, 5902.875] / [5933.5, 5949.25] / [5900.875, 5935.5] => -2.6 angstrom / 4.74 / 5.49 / 5.42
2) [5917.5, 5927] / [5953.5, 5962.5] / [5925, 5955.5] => 0.1 angstrom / 5.46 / 5.43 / 5.44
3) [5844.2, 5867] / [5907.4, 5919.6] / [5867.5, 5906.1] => 3.6 angstrom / 5.49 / 5.03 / 5.61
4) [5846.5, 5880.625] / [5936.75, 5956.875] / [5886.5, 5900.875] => 2.6 angstrom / 5.47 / 4.47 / 5.4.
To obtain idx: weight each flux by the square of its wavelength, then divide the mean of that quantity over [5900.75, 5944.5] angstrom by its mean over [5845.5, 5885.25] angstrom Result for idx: 1.02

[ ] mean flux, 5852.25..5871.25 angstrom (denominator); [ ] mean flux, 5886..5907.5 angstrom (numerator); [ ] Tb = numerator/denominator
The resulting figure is 0.87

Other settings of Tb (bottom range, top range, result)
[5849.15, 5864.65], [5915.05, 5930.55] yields 1.01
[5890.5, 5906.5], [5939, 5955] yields 1.15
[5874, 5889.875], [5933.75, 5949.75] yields 1.04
